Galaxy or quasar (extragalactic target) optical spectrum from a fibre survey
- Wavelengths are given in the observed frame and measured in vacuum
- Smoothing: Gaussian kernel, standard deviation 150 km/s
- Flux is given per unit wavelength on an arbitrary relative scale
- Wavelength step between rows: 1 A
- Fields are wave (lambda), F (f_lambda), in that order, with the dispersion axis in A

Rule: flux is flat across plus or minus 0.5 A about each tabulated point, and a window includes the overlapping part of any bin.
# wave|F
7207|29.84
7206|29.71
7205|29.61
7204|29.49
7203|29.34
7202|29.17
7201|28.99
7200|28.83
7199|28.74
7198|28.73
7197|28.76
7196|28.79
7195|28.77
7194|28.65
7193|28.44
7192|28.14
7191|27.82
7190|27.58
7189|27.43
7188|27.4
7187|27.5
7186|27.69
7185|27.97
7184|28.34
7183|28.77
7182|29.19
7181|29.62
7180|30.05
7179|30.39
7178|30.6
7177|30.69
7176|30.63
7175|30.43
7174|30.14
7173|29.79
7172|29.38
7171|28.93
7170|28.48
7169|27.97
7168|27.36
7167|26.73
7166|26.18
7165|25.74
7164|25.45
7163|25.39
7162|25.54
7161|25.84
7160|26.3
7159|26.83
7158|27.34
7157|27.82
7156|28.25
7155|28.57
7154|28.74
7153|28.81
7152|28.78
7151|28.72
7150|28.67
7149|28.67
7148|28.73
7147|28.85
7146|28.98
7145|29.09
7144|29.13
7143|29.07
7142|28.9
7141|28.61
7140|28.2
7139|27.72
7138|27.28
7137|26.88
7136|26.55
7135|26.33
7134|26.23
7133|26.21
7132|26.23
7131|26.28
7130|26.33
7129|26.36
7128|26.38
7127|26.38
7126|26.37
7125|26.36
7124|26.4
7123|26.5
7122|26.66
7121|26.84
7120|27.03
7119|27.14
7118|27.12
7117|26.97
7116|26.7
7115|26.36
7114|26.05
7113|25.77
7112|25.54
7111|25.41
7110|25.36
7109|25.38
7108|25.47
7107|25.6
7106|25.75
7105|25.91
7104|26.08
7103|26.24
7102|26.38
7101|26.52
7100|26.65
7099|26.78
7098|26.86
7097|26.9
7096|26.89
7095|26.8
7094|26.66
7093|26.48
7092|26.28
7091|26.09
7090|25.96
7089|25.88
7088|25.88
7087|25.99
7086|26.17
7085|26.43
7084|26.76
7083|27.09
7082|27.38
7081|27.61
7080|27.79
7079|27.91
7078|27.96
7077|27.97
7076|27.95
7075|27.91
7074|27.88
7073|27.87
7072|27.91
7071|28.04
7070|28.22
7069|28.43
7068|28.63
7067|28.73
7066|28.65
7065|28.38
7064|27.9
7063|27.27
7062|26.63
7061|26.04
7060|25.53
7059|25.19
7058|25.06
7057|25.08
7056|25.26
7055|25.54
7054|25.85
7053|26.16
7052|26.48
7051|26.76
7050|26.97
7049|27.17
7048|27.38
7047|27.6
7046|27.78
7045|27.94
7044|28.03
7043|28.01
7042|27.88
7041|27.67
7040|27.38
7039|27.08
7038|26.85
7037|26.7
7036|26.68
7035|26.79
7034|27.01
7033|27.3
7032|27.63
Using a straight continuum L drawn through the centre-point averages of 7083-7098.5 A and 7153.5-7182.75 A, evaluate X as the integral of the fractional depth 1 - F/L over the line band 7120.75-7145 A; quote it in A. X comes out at 0.3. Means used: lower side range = 26.4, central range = 27.1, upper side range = 28.2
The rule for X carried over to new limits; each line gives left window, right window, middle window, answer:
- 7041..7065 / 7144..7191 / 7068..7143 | 1.8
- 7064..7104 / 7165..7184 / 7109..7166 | 2.4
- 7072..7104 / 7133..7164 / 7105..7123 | 0.7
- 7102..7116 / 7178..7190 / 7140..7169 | -0.3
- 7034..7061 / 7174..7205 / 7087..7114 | 1.4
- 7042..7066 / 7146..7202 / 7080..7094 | 0.3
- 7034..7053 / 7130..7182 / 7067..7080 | -0.3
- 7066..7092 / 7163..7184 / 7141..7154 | -0.2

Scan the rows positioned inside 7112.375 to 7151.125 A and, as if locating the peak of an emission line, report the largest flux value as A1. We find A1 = 29.13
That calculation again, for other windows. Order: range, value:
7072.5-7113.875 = 27.97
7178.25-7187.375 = 30.39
